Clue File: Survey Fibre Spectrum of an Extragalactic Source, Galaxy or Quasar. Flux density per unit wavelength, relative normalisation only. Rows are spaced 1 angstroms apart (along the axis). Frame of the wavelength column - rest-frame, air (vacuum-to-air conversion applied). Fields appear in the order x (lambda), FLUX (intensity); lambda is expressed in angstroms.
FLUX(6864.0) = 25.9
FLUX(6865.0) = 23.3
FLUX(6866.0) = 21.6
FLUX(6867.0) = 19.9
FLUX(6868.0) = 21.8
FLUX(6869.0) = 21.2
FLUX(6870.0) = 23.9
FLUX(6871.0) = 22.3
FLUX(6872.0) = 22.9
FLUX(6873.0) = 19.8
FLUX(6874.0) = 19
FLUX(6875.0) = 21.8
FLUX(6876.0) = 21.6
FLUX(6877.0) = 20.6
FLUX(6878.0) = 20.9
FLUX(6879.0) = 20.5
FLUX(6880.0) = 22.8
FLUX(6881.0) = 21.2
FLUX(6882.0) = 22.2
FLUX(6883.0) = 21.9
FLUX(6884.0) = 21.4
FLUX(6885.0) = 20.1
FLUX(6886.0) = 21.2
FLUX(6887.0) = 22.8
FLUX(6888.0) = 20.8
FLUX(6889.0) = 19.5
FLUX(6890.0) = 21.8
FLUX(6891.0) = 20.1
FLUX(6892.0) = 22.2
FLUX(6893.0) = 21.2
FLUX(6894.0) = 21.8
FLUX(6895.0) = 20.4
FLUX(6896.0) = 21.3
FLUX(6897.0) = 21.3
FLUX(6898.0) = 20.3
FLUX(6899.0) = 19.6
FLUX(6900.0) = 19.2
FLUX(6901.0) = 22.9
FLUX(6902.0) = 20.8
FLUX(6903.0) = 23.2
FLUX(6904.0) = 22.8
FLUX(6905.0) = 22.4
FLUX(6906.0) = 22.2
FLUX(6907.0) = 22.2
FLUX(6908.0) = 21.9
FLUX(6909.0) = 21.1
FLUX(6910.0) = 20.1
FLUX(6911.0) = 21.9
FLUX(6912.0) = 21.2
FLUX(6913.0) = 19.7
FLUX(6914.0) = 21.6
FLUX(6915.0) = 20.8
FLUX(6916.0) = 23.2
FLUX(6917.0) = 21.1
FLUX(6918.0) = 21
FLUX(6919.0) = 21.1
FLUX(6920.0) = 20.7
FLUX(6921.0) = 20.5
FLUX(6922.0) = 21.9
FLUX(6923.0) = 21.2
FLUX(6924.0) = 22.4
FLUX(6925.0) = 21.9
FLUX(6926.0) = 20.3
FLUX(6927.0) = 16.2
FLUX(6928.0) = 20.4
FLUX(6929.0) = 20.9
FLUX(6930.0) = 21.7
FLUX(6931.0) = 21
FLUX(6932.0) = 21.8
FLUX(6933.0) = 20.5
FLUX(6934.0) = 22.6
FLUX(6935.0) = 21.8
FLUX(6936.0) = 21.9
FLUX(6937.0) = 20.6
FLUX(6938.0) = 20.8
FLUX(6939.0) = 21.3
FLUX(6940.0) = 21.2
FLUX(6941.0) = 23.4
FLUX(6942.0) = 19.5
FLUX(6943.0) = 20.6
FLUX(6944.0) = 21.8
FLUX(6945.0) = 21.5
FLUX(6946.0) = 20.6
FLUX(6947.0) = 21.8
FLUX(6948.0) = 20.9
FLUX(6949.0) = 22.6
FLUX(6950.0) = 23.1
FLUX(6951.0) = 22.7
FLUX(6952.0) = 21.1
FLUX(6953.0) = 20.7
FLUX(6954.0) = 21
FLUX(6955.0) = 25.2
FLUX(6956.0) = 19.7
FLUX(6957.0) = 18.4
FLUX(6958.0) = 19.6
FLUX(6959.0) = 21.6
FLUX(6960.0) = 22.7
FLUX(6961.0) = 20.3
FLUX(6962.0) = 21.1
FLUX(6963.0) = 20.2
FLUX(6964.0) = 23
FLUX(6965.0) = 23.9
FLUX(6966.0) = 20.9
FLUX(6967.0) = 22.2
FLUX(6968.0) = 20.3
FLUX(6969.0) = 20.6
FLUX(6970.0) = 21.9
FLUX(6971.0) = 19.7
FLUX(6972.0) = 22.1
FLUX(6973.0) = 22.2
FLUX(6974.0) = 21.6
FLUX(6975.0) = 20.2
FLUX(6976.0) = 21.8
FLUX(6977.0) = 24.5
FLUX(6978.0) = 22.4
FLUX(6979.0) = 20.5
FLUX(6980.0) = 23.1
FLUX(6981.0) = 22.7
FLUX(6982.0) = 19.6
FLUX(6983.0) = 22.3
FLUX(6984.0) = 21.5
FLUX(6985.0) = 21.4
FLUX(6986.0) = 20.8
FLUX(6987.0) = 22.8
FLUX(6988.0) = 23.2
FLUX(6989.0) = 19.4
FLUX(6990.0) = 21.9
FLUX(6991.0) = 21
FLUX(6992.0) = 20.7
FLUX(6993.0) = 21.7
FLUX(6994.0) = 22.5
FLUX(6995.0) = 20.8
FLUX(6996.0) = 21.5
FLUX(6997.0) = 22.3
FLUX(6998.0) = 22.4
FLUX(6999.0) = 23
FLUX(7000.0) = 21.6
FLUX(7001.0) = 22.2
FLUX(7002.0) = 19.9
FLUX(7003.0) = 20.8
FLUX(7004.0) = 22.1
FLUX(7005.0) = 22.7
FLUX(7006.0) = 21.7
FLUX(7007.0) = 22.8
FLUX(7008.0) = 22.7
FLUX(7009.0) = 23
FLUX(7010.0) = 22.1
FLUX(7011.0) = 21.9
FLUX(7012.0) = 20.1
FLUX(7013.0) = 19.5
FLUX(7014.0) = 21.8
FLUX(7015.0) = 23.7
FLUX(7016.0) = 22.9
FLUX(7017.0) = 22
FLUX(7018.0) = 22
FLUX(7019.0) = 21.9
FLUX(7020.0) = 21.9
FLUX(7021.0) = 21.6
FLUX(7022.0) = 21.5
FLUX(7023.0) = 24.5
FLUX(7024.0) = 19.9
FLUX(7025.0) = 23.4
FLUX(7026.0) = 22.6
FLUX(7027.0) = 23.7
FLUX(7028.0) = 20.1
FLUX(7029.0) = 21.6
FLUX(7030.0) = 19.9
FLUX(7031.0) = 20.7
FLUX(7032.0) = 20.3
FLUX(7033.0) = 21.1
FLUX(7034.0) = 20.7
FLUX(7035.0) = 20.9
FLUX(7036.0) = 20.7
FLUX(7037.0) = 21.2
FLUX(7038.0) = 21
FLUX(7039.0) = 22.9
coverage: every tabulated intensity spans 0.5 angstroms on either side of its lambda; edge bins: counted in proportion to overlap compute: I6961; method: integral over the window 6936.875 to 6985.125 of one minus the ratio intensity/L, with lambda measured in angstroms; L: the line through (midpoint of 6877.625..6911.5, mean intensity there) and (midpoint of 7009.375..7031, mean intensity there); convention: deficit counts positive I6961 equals 0.26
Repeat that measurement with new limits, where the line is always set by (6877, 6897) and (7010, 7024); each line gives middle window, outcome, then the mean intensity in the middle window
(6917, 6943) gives 0.5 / 21.1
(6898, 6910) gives -0.1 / 21.5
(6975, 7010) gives -0.1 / 21.8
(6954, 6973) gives 0.3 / 21.3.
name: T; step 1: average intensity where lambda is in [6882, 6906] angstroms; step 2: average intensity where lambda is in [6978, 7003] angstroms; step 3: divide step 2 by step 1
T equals 1.0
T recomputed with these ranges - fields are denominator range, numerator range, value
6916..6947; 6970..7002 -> 1.03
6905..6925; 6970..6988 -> 1.02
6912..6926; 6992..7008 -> 1.03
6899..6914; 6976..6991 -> 1.02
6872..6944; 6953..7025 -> 1.02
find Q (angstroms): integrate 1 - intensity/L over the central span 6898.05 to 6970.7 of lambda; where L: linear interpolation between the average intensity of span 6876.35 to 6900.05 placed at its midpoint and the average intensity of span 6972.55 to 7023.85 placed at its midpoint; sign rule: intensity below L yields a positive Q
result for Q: 0.3 angstroms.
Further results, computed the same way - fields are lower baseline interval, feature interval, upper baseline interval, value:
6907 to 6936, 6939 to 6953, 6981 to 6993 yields -0.2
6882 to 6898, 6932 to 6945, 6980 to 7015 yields 0.0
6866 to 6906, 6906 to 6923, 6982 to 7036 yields 0.1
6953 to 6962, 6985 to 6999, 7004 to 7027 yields 0.0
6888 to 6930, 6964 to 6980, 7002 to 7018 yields -0.1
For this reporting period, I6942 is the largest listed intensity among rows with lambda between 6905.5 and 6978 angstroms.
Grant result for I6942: 25.2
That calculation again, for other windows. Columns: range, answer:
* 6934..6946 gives 23.4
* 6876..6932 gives 23.2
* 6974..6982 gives 24.5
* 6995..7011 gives 23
